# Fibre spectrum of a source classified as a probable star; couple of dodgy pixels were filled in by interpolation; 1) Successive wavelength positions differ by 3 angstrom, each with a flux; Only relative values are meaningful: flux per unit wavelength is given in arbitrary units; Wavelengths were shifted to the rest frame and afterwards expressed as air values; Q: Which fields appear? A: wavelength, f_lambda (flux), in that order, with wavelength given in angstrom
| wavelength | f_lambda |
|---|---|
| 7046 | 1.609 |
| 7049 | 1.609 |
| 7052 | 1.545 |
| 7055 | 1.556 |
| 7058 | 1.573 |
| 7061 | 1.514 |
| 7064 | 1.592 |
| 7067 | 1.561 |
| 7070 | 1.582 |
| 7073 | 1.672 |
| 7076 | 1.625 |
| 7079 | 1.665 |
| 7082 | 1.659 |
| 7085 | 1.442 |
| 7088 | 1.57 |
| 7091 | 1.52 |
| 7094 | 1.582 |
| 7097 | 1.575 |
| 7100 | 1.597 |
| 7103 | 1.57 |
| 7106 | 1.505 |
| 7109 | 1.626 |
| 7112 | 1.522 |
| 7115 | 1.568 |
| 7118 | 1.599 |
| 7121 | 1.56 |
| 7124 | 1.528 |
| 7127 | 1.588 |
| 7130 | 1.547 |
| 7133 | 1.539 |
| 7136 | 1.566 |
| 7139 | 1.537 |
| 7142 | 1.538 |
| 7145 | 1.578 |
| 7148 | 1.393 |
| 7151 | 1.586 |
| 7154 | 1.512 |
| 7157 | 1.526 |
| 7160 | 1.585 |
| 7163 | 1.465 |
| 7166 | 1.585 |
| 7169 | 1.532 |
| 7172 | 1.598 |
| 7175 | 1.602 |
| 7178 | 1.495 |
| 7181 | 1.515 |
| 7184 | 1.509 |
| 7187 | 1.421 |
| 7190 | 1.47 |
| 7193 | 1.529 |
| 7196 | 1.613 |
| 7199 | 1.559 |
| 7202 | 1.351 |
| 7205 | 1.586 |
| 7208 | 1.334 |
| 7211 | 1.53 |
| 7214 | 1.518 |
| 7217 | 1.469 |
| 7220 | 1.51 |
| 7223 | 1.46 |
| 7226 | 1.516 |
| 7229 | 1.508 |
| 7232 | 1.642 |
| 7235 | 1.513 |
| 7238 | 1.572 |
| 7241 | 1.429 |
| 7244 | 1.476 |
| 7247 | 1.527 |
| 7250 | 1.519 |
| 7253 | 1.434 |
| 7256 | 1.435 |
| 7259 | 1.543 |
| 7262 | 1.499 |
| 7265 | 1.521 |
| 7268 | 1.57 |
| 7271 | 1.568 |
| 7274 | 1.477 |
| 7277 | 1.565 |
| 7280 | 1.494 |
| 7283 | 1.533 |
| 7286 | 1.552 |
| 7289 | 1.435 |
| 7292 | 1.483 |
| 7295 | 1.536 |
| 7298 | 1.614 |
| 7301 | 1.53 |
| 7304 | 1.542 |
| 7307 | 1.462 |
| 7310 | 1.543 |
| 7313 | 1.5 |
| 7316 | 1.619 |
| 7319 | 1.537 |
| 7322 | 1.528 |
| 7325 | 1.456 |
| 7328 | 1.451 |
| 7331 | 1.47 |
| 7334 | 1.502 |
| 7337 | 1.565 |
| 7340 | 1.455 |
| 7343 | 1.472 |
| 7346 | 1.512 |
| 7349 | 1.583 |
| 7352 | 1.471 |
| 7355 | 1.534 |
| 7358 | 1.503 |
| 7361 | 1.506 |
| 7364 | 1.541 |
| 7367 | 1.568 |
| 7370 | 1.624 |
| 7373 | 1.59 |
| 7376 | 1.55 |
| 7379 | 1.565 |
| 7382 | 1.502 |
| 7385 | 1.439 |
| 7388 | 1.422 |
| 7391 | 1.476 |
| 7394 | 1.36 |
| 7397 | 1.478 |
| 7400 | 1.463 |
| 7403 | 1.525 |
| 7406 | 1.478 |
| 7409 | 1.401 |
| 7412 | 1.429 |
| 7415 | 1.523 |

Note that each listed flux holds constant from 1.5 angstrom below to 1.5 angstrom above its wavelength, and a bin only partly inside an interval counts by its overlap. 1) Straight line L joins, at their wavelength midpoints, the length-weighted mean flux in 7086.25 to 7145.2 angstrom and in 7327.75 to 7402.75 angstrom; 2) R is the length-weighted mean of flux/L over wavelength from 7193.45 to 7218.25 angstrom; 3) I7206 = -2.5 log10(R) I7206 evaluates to 0.03 mag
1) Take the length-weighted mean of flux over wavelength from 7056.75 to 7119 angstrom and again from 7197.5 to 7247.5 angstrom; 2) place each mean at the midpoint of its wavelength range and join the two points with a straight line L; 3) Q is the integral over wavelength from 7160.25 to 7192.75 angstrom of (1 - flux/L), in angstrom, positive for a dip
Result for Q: 0.1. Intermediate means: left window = 1.58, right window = 1.5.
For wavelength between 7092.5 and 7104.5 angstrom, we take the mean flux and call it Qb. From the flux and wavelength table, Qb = 1.58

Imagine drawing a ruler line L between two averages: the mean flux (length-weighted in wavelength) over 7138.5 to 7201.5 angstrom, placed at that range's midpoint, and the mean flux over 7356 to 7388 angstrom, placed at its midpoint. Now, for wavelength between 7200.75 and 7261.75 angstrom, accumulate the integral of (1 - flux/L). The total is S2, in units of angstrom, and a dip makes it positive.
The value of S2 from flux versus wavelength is 1.4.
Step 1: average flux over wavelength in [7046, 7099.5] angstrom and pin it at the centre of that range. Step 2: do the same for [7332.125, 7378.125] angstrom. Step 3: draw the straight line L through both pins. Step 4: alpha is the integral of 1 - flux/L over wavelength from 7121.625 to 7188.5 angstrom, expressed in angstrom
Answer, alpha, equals 1.4 angstrom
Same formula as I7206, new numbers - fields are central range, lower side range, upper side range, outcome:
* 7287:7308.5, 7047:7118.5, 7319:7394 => 0.01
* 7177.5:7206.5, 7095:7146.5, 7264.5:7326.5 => 0.03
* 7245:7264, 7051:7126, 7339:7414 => 0.03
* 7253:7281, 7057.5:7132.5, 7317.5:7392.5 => 0.01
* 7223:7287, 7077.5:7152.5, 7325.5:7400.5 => 0.01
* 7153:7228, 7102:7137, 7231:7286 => 0.02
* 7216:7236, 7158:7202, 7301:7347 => 0.00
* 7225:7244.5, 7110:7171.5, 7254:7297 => 0.00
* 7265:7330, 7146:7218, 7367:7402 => -0.01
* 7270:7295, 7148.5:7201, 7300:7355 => 0.00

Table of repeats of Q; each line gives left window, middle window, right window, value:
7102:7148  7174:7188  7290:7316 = 0.3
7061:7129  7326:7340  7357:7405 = 0.3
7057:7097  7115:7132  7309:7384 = 0.1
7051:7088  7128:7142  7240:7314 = 0.1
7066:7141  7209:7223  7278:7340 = 0.4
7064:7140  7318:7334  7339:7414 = 0.3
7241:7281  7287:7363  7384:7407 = -1.6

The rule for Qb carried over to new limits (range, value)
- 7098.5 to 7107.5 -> 1.56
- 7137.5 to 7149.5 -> 1.51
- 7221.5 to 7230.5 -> 1.49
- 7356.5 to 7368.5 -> 1.53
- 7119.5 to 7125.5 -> 1.54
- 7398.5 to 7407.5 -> 1.49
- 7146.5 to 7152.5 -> 1.49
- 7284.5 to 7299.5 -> 1.52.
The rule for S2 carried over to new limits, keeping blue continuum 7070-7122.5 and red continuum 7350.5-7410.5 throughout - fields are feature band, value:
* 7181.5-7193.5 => 0.6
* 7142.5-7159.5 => 0.4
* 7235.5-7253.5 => 0.5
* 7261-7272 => -0.1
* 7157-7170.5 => 0.2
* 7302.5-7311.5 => 0.0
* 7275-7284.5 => 0.0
